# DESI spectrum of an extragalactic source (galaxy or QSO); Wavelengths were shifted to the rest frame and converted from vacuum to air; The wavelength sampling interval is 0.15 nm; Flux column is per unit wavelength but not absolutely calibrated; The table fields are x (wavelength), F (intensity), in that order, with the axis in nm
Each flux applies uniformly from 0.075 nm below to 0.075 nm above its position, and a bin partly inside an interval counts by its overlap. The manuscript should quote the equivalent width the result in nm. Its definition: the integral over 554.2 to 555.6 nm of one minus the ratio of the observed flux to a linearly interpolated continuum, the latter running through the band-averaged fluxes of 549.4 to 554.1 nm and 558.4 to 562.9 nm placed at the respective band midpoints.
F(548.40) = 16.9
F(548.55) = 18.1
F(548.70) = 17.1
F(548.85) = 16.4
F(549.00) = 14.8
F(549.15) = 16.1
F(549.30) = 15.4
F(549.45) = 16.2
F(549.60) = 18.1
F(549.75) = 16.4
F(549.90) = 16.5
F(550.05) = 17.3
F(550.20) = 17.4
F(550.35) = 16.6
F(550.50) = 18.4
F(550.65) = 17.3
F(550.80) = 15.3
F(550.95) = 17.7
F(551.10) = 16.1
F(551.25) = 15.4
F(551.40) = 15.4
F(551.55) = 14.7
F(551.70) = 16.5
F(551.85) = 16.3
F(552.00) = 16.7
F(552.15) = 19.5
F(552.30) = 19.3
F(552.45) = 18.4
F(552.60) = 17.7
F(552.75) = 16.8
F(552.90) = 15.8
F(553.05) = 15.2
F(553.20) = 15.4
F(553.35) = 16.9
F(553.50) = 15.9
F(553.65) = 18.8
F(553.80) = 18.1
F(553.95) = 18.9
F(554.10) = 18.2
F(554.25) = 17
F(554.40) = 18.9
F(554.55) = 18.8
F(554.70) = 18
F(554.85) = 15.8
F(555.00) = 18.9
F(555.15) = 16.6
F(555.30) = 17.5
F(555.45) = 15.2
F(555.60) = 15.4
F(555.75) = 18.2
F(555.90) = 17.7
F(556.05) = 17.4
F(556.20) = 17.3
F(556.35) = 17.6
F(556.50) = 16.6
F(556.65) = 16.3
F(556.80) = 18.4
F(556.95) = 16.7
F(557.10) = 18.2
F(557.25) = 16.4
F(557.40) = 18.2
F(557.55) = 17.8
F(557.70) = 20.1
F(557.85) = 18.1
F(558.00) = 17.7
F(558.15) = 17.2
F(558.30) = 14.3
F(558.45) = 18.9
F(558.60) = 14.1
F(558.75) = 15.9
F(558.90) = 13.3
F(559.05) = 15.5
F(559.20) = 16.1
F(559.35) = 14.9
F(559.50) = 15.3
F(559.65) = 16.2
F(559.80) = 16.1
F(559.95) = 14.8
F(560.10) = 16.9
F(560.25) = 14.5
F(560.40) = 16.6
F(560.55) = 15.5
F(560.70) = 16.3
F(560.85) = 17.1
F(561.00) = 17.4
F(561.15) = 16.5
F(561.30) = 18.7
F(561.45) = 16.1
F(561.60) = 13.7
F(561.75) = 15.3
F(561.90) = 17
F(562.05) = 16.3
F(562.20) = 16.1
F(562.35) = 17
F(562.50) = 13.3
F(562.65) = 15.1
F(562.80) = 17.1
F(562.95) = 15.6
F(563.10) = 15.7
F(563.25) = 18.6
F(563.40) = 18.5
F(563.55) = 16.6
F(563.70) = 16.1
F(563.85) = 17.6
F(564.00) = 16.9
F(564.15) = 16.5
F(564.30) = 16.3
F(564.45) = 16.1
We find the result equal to -0.06 nm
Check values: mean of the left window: 17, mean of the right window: 15.9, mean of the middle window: 17.3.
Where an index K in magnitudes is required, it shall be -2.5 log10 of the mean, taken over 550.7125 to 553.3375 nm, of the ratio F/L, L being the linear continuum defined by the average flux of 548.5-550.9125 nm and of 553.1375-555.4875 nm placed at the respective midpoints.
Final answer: 0.03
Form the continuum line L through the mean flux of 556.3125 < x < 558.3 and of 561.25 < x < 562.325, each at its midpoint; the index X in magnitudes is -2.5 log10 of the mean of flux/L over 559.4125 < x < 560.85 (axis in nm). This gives 0.05 mag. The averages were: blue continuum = 17.5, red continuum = 16.2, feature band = 15.9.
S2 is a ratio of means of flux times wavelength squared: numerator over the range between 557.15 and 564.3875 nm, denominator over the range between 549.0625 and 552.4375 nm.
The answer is 1.0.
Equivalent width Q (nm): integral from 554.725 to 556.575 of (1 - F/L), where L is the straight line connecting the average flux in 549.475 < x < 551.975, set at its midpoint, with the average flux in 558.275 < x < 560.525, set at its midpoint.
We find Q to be -0.119 nm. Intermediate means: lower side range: 16.6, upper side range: 15.6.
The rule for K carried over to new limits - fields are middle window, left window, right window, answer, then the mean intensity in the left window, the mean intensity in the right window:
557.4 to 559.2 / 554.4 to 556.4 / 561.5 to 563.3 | 0.00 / 17.3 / 15.9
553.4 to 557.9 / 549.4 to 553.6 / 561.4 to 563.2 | -0.08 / 16.8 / 15.7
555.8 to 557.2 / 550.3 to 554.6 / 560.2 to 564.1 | -0.04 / 17.1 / 16.4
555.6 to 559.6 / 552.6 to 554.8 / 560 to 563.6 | 0.00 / 17.3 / 16.3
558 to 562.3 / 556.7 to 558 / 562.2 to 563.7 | 0.08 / 17.9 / 16.4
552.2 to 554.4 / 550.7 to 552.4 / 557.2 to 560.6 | -0.05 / 16.7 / 16.3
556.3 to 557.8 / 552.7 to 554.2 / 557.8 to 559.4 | -0.09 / 17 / 16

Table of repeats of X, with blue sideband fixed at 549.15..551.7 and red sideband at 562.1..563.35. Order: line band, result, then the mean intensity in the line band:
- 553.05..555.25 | -0.07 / 17.5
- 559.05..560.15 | 0.03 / 15.7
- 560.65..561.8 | -0.02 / 16.4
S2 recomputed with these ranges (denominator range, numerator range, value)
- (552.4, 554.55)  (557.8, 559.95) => 0.94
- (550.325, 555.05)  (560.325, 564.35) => 0.99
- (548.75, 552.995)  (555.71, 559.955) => 1.03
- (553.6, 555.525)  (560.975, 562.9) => 0.93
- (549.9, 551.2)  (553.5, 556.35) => 1.05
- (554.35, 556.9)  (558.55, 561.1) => 0.92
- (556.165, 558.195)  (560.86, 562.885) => 0.93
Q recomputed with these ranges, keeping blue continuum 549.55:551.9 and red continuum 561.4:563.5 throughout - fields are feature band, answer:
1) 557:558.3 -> -0.114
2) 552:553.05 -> -0.072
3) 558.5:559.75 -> 0.076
